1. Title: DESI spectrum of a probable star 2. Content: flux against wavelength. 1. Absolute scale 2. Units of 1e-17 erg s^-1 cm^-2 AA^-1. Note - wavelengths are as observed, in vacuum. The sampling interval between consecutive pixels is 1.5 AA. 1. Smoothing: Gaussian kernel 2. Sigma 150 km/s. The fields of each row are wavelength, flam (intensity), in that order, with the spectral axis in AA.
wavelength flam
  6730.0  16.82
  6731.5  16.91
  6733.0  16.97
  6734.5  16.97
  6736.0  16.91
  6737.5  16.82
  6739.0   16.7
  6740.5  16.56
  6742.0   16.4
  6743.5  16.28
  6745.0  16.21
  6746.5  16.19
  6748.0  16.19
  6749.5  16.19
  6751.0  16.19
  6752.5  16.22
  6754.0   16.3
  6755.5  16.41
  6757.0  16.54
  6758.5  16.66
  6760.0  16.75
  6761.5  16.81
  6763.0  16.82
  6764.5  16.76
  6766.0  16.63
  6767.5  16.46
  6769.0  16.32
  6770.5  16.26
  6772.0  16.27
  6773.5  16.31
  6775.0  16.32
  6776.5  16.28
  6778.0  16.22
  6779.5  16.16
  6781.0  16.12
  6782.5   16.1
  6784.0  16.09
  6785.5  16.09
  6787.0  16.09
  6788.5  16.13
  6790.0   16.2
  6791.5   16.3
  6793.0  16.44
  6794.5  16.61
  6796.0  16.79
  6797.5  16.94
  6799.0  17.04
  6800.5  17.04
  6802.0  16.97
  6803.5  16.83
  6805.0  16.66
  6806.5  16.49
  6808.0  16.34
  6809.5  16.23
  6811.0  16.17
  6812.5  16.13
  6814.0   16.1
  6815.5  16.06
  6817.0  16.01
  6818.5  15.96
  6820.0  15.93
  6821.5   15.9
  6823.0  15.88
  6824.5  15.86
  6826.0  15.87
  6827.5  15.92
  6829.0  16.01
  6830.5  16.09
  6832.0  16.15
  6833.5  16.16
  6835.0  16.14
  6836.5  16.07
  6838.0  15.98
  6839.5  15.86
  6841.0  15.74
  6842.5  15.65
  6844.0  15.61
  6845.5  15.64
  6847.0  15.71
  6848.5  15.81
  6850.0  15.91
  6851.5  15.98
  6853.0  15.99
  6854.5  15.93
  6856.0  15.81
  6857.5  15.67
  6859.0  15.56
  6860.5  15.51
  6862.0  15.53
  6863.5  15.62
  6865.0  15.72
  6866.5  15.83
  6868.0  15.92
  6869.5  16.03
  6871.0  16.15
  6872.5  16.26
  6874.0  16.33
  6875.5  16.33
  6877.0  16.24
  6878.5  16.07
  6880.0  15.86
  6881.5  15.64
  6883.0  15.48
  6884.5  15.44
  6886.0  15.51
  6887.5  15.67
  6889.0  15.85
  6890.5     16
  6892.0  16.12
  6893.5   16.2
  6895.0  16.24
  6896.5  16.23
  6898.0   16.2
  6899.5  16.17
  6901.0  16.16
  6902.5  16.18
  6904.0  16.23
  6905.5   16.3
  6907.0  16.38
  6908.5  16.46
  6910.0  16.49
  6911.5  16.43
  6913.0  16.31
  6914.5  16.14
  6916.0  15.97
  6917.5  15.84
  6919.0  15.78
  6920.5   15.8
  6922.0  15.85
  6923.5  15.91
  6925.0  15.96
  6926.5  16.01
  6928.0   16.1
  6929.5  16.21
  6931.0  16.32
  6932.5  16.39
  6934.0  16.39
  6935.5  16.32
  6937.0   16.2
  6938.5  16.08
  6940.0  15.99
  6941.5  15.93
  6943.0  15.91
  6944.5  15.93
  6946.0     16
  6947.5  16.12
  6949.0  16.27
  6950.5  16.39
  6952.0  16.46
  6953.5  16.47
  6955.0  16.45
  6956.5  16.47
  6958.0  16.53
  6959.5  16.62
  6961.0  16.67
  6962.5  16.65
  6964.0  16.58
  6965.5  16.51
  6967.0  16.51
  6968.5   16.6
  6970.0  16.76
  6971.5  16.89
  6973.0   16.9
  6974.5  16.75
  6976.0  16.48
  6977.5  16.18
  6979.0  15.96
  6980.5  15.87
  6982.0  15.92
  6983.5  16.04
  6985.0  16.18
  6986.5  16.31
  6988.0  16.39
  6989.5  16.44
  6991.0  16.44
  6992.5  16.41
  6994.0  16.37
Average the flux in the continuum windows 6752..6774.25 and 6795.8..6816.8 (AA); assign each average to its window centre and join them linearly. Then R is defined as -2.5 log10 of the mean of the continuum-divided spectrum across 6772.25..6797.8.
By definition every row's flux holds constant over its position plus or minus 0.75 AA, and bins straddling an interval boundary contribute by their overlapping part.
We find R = 0.015 mag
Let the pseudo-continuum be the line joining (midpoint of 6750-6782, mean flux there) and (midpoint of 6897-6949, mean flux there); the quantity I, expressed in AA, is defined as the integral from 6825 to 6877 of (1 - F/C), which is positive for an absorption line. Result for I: 1.2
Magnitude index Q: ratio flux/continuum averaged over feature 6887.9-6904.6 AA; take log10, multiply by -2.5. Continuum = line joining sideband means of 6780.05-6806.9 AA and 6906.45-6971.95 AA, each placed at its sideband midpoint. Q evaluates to 0.01 mag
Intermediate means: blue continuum 16.5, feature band 16.1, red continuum 16.3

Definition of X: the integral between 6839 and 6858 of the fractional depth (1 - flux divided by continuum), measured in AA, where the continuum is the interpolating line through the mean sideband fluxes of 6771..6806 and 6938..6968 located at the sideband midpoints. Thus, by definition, 0.7 AA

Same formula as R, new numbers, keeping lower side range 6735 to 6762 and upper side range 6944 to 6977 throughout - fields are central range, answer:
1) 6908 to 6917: 0.01 mag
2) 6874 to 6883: 0.03 mag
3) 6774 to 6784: 0.02 mag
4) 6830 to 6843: 0.03 mag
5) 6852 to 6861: 0.05 mag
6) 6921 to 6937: 0.02 mag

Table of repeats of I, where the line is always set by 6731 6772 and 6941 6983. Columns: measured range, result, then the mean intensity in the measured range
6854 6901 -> 1.5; 15.9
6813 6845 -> 1.0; 15.9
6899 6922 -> 0.4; 16.2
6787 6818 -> 0.1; 16.5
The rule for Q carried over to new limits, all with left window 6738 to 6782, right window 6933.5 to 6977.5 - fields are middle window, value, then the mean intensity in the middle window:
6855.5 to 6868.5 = 0.05 mag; 15.7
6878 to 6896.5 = 0.04 mag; 15.9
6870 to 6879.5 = 0.01 mag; 16.2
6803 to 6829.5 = 0.02 mag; 16.1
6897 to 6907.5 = 0.01 mag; 16.2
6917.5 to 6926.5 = 0.04 mag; 15.9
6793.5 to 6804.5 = -0.03 mag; 16.9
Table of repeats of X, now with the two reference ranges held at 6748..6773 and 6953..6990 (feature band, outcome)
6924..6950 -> 0.5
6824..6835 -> 0.3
